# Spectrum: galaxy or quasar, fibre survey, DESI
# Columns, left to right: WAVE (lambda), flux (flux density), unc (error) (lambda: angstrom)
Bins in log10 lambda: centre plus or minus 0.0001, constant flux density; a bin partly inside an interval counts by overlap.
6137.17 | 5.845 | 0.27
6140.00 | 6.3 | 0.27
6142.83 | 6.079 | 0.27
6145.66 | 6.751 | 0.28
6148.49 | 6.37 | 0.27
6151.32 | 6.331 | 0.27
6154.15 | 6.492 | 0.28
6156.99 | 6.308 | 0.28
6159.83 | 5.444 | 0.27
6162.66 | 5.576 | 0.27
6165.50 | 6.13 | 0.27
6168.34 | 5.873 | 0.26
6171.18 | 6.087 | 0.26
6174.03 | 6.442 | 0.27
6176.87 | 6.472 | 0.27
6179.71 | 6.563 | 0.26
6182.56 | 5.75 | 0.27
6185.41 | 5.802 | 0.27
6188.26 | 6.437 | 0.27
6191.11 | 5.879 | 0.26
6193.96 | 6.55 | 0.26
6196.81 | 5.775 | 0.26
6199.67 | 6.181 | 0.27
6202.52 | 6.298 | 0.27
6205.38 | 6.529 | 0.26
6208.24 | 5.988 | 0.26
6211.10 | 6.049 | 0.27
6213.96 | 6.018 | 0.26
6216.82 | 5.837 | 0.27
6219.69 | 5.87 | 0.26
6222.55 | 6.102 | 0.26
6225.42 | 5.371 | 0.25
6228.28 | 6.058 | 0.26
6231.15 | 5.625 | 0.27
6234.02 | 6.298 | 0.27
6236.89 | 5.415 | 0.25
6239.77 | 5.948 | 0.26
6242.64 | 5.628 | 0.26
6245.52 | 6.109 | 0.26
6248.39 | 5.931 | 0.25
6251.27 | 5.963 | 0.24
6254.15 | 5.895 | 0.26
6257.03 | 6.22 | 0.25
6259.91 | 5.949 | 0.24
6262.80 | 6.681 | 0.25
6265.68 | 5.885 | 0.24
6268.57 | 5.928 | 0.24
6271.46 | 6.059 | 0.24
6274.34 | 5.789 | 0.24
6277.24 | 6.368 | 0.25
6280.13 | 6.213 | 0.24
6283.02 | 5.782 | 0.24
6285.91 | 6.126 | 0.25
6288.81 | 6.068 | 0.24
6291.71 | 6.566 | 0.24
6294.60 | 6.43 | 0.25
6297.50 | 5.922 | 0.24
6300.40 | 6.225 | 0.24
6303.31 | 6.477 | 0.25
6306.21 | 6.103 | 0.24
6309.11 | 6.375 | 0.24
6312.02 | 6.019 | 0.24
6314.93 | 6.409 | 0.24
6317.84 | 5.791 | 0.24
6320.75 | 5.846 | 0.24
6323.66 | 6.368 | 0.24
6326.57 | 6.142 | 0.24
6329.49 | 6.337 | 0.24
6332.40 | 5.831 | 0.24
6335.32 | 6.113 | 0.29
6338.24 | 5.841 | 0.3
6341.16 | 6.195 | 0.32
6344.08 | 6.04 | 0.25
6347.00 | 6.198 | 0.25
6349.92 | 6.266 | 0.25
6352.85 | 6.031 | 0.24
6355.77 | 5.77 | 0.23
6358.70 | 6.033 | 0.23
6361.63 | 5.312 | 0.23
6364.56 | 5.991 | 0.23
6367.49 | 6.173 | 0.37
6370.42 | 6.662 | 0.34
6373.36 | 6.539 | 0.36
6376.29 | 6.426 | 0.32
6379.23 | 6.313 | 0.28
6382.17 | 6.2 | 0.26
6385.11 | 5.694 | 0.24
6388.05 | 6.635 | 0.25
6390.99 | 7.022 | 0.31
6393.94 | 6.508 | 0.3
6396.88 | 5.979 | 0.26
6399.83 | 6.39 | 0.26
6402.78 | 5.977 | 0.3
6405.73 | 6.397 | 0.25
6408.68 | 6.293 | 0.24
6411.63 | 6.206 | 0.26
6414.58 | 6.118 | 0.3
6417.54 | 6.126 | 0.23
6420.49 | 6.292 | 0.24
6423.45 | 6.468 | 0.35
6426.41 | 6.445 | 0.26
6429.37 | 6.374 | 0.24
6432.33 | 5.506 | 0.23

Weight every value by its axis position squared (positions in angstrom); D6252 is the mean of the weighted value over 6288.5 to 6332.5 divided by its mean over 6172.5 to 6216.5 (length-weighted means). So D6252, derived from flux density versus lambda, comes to 1.0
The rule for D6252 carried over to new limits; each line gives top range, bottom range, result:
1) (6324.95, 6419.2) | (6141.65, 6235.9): 1.07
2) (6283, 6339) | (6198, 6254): 1.06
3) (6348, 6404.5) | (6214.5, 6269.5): 1.09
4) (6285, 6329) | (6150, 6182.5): 1.06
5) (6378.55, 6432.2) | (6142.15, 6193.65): 1.10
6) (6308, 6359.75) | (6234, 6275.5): 1.05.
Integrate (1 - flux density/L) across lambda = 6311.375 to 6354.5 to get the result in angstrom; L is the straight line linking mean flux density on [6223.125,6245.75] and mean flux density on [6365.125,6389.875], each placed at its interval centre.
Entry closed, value 0.5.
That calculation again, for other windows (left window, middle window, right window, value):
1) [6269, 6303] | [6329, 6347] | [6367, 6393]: 0.7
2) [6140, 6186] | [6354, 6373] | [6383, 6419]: 0.7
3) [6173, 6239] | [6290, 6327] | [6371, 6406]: 0.1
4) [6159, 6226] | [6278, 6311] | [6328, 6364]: -1.1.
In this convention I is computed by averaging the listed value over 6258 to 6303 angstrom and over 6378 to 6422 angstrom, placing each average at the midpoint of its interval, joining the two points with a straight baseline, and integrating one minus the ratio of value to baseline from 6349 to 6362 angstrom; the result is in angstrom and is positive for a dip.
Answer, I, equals 0.7 angstrom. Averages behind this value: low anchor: 6.14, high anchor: 6.28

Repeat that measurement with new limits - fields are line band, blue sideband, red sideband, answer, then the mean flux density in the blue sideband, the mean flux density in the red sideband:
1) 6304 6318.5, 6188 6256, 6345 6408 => -0.1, 5.98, 6.21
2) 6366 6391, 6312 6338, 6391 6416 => -0.6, 6.09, 6.28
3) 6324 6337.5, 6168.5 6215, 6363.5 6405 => 0.4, 6.17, 6.33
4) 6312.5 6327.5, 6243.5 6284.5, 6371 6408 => 0.2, 6.05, 6.35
